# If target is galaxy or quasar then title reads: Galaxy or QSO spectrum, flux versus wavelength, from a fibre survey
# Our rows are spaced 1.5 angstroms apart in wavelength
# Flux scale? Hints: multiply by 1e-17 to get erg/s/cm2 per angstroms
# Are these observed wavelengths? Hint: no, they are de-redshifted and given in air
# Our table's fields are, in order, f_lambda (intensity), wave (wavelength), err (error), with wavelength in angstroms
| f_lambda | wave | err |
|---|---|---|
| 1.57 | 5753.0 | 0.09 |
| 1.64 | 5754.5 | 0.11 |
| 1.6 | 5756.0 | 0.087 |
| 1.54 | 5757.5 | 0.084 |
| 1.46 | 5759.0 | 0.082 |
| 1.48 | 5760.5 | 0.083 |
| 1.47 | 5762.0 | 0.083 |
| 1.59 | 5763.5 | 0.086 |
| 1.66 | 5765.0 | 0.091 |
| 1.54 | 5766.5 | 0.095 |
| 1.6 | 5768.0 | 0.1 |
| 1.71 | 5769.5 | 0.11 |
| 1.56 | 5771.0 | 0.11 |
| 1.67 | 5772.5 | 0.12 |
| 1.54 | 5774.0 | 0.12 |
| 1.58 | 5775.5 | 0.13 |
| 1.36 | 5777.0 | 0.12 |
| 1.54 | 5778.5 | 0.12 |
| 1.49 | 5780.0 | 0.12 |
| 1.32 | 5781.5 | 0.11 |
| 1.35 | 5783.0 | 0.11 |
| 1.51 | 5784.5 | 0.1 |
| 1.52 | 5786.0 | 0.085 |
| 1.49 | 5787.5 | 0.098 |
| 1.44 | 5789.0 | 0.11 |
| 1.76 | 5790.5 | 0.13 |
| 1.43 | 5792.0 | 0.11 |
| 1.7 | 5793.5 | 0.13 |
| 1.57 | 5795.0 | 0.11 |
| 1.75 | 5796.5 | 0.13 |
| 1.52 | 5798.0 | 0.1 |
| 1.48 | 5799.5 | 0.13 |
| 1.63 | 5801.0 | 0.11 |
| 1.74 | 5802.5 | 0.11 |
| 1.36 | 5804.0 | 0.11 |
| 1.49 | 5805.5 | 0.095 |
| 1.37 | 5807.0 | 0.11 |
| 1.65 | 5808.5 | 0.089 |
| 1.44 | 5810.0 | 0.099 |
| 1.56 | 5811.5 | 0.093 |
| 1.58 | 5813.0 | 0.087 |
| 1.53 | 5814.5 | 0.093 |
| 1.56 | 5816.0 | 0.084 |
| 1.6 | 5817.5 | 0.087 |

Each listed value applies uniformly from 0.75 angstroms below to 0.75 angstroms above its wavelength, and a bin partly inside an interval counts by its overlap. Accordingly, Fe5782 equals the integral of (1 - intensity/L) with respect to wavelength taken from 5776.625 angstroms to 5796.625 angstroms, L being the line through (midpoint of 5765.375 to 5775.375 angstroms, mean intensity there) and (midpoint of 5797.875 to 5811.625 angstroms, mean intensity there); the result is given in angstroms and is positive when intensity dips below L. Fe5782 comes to 0.7 angstroms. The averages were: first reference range 1.6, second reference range 1.52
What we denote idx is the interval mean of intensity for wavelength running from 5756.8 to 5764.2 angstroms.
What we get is 1.51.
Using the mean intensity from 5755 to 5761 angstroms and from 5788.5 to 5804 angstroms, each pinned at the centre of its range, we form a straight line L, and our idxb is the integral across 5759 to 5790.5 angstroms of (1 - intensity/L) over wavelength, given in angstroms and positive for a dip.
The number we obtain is 0.6 angstroms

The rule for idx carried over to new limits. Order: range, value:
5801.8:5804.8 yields 1.55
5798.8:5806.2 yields 1.54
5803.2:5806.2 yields 1.43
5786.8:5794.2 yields 1.56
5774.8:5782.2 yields 1.46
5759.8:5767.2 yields 1.55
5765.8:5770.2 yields 1.62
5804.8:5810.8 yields 1.49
